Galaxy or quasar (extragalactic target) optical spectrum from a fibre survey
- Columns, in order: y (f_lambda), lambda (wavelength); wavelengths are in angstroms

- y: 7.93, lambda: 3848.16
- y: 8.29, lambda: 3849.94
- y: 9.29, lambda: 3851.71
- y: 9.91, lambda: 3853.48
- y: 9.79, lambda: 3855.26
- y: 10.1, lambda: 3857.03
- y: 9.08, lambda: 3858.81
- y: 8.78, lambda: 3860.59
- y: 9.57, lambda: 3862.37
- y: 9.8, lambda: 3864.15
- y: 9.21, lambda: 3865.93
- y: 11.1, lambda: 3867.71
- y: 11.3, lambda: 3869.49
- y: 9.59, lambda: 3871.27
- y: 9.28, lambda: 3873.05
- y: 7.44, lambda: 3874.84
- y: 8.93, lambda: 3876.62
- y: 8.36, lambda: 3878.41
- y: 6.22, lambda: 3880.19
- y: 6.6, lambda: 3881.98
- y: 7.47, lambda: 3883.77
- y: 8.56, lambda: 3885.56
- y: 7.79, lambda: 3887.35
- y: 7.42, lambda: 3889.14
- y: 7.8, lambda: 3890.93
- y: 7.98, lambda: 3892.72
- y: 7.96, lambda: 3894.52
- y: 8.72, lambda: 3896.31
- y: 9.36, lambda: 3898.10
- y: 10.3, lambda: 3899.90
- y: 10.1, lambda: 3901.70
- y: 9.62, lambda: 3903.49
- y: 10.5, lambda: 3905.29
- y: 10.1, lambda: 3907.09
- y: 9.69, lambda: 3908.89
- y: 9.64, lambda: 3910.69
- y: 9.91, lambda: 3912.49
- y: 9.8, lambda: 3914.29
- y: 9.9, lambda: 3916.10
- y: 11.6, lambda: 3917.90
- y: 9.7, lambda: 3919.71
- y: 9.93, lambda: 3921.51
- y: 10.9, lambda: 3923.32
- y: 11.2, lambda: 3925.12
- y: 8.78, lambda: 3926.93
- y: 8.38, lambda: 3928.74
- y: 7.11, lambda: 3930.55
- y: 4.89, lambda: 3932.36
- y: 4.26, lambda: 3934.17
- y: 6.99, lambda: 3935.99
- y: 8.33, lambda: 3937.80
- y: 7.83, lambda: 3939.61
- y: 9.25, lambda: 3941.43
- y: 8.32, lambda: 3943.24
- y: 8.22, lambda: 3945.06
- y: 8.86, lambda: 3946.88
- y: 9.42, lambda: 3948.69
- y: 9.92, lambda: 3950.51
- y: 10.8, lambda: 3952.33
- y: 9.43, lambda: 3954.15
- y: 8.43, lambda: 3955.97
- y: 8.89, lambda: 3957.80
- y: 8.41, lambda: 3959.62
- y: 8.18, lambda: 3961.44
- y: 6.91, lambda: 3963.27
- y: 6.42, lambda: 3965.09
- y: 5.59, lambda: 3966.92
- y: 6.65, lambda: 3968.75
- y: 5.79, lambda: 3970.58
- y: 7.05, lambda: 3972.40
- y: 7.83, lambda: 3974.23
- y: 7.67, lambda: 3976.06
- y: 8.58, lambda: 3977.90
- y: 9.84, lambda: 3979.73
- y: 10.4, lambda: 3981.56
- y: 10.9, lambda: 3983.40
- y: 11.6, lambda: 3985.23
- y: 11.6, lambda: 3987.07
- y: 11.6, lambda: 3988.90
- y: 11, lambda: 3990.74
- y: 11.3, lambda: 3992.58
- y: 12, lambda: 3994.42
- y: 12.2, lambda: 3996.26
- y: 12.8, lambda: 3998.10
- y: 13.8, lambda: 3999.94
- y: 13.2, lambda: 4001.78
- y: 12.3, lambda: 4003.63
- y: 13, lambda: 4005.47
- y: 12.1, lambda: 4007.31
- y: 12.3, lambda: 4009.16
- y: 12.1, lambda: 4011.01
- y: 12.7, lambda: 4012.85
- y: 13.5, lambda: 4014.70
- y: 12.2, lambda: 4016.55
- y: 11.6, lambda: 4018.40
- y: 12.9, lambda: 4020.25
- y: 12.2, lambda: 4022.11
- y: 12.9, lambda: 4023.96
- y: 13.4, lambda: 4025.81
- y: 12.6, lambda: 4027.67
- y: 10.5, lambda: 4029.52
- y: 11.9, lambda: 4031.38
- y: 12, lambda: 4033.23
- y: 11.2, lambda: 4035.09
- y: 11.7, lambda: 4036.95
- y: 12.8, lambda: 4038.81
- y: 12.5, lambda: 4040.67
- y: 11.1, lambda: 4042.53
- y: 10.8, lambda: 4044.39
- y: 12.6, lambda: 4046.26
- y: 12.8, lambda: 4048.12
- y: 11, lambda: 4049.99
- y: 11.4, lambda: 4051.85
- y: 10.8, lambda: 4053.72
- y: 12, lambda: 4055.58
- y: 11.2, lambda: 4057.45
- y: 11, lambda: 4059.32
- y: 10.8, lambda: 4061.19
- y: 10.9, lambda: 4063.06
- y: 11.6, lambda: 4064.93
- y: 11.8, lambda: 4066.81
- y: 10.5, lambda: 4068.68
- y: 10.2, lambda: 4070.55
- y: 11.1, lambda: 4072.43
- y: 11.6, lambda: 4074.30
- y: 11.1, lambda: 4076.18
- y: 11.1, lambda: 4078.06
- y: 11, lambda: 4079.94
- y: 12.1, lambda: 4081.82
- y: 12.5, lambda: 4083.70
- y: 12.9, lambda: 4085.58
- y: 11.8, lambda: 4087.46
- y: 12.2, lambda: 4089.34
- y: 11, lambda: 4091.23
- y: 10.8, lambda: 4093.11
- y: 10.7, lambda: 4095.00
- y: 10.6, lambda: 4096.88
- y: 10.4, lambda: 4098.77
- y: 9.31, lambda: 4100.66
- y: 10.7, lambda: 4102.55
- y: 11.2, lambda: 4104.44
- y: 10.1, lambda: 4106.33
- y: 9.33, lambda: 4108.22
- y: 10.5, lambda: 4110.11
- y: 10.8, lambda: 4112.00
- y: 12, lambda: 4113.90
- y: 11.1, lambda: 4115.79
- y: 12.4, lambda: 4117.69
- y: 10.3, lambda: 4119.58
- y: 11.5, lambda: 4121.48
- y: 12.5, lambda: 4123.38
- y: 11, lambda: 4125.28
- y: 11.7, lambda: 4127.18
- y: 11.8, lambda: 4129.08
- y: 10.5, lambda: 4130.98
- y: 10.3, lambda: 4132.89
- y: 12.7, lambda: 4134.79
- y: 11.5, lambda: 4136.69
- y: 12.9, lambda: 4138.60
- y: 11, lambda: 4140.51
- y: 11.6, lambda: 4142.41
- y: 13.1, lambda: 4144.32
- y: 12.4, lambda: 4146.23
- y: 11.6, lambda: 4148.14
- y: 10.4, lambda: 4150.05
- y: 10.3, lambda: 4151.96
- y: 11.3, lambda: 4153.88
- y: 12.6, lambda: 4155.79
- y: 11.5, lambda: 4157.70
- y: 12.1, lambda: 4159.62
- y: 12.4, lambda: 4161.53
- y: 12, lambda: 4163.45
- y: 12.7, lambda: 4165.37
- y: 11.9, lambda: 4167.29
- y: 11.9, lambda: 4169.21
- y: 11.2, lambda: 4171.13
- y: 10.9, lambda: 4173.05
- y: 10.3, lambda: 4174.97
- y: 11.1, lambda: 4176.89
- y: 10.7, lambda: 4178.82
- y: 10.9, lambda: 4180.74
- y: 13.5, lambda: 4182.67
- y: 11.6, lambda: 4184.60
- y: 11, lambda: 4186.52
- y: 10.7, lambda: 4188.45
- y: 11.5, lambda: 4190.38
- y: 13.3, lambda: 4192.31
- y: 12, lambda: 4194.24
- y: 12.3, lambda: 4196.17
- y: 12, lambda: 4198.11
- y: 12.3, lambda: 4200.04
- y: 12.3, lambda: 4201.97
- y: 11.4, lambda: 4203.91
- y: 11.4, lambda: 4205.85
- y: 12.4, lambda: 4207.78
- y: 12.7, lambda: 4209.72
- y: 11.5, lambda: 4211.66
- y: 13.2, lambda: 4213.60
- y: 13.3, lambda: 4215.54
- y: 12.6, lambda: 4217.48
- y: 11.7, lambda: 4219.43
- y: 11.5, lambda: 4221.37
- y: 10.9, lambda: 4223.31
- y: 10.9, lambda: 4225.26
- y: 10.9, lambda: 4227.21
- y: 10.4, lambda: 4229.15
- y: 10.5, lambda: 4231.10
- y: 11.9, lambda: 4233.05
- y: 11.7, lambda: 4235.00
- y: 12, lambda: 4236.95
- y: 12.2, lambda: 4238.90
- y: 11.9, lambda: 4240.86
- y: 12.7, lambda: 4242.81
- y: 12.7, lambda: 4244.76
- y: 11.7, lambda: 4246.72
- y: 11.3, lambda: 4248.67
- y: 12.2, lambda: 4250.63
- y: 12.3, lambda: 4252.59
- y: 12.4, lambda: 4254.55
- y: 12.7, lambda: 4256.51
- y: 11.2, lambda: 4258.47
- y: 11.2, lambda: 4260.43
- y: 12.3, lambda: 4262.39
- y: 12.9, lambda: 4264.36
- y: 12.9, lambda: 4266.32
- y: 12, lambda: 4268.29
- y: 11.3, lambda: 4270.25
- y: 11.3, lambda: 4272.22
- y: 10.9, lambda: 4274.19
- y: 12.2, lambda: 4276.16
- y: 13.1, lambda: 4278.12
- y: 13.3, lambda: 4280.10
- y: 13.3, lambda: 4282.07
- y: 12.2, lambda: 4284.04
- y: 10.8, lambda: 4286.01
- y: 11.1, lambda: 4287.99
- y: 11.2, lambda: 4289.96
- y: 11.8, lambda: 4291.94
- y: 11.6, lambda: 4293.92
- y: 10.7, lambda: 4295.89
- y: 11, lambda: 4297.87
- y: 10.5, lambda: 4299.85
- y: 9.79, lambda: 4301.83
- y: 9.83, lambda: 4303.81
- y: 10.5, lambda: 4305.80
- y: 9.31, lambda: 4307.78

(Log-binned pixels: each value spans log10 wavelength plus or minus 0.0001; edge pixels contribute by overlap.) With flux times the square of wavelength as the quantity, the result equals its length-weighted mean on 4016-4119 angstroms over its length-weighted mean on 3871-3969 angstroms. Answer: 1.43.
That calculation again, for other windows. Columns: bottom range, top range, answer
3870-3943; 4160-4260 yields 1.57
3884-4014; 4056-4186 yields 1.30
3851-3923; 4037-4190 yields 1.38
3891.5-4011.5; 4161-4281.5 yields 1.42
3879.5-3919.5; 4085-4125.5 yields 1.36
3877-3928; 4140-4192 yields 1.44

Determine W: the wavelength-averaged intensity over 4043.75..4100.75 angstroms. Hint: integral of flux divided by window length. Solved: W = 11.3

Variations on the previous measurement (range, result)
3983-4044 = 12.2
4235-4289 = 12.1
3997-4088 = 11.9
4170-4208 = 11.6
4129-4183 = 11.6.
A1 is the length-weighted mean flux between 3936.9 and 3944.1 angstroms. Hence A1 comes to 8.44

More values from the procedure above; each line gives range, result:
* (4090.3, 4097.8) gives 10.8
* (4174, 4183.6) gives 11.3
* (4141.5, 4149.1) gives 12.2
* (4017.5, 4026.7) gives 12.6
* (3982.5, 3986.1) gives 11.3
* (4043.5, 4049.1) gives 12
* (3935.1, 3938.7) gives 7.67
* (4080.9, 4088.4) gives 12.3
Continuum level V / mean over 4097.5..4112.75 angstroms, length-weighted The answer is 10.3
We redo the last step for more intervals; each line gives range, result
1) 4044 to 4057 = 11.6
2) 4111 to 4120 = 11.4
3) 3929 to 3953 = 8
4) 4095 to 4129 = 10.9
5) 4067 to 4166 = 11.4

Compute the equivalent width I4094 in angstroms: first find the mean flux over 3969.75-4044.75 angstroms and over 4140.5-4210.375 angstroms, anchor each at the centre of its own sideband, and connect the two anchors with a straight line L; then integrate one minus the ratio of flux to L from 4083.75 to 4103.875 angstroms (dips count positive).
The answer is 0.9 angstroms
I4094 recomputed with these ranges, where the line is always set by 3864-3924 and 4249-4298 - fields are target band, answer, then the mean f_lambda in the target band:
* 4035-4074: -4.1 angstroms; 11.4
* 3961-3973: 3.9 angstroms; 6.59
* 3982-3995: -2.0 angstroms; 11.4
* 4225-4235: 0.5 angstroms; 11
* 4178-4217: -2.2 angstroms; 12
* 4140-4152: -0.6 angstroms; 11.6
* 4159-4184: -1.1 angstroms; 11.7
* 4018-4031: -2.8 angstroms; 12.3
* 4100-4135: -0.7 angstroms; 11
